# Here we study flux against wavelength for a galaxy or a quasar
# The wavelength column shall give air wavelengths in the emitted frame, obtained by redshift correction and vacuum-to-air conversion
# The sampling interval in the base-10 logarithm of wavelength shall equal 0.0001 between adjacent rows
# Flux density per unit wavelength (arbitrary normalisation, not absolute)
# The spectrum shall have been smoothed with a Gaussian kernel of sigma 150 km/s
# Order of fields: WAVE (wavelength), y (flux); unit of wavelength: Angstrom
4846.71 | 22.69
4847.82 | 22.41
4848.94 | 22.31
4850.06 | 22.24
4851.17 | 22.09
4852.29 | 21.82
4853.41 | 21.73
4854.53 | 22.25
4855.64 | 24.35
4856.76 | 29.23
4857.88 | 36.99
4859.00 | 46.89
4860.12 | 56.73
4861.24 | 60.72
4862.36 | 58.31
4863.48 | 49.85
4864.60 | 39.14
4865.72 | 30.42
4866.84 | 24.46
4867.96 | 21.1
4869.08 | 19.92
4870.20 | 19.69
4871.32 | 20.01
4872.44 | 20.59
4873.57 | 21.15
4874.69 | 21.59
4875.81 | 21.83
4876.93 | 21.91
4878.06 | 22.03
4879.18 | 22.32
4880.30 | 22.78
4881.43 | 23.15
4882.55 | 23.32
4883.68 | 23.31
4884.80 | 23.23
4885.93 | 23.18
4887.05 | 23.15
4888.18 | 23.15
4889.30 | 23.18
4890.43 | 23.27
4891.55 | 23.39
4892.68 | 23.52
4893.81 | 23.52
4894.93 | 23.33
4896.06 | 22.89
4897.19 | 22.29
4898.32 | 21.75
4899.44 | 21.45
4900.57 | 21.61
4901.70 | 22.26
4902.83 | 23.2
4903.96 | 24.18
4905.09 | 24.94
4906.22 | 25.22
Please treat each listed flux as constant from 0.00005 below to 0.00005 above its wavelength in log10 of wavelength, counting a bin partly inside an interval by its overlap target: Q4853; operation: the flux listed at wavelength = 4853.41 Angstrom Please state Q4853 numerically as 21.73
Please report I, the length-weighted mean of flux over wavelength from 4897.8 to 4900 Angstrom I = 21.7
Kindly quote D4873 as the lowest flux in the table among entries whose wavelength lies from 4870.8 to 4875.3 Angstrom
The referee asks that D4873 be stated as 20.01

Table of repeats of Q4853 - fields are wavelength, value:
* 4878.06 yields 22.03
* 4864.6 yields 39.14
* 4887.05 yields 23.15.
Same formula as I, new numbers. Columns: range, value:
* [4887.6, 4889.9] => 23.1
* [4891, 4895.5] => 23.4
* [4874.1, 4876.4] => 21.8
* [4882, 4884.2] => 23.3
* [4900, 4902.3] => 21.9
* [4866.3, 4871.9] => 21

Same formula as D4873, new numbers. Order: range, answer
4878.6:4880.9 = 22.32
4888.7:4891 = 23.18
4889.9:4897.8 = 22.29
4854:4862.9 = 22.25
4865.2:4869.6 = 19.92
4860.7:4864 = 49.85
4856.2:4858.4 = 29.23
